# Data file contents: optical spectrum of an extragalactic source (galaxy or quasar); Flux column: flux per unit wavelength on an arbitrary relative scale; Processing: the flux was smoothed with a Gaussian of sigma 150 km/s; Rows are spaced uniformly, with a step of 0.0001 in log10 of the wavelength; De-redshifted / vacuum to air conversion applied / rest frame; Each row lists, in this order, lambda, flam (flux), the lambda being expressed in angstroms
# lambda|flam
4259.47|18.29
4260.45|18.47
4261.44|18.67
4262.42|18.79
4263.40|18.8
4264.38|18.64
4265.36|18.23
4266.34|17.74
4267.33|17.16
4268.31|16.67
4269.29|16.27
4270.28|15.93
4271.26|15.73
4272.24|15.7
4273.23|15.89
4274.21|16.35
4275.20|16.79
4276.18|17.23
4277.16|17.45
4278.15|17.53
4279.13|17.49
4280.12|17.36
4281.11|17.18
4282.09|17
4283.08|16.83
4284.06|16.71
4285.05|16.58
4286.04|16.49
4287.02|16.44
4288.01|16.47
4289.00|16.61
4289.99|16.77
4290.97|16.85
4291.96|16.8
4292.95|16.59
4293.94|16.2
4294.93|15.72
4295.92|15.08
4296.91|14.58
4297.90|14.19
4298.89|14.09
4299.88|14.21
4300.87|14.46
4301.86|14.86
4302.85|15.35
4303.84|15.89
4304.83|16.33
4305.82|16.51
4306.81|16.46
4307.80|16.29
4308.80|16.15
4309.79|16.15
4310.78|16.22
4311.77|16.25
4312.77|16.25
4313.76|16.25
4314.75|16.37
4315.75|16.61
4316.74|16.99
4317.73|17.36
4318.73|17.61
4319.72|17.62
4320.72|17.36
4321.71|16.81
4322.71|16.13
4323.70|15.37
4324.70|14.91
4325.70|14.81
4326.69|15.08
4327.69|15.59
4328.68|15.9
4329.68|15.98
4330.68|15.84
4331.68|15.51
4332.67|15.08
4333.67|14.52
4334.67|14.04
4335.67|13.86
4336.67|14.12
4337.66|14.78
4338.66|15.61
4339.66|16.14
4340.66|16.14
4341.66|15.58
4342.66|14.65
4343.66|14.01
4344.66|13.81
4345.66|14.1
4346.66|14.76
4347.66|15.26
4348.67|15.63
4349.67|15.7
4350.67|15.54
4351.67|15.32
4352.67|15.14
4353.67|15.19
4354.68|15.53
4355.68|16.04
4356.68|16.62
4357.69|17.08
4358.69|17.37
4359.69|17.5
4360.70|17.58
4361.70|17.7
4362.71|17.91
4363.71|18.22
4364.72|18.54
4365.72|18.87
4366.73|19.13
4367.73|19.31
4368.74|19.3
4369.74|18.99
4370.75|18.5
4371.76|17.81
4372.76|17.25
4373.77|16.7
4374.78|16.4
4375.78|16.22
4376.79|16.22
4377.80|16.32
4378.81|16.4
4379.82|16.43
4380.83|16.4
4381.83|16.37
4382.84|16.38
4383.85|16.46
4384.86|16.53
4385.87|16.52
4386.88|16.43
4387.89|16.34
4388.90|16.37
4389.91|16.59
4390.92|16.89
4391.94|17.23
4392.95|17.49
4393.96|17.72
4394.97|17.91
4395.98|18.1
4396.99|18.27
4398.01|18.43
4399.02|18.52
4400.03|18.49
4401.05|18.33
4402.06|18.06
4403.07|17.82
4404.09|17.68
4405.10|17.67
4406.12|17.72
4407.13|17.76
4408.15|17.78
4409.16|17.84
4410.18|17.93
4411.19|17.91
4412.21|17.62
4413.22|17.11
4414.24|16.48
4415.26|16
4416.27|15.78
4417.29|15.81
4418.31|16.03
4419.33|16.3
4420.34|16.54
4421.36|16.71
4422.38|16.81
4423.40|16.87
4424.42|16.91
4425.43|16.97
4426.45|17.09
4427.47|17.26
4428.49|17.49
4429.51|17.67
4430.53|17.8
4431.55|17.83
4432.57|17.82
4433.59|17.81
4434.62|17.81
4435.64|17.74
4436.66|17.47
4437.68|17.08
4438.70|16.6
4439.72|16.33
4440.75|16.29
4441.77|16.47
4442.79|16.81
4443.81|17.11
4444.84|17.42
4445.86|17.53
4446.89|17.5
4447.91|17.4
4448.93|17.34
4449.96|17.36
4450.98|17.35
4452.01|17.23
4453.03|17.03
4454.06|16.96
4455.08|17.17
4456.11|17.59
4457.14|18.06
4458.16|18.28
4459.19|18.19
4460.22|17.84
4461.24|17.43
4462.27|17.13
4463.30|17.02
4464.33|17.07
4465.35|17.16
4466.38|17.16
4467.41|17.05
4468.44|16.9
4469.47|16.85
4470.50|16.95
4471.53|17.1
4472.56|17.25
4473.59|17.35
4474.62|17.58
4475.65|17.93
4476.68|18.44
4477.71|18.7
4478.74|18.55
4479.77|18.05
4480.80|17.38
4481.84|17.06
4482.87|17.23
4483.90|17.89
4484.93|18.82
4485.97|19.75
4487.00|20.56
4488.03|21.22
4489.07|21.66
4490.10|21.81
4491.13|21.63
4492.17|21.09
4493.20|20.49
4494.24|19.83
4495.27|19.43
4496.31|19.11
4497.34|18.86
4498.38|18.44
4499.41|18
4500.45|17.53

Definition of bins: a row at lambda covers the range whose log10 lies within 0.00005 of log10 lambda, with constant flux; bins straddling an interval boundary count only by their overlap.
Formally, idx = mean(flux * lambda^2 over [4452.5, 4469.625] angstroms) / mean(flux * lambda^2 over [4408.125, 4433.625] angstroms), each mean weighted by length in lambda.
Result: 1.04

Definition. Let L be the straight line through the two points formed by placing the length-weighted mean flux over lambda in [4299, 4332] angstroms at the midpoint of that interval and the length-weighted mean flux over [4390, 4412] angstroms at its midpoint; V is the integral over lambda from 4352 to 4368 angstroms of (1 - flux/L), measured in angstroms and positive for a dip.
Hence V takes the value -0.3 angstroms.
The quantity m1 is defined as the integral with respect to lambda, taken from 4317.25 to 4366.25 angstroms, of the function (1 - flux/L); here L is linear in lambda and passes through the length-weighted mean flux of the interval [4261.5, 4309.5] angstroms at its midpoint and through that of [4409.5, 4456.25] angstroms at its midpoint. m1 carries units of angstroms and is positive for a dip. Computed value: 2.3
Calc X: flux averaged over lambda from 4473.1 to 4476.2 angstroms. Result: 17.6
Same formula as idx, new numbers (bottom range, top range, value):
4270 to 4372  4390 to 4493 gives 1.15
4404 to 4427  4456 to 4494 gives 1.11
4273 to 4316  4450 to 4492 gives 1.21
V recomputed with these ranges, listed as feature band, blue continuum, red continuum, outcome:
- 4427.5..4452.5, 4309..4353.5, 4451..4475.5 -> -0.4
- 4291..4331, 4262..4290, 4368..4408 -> 2.7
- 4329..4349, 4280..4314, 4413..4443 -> 1.7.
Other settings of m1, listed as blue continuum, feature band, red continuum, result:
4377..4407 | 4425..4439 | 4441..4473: -0.2 angstroms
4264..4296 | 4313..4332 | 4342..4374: 0.6 angstroms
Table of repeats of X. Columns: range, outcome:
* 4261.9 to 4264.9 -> 18.8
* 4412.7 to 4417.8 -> 16.2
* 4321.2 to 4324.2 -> 16.1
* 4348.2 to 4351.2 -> 15.6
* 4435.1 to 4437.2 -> 17.6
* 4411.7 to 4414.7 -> 17.1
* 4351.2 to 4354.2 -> 15.2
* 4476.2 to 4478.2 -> 18.6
